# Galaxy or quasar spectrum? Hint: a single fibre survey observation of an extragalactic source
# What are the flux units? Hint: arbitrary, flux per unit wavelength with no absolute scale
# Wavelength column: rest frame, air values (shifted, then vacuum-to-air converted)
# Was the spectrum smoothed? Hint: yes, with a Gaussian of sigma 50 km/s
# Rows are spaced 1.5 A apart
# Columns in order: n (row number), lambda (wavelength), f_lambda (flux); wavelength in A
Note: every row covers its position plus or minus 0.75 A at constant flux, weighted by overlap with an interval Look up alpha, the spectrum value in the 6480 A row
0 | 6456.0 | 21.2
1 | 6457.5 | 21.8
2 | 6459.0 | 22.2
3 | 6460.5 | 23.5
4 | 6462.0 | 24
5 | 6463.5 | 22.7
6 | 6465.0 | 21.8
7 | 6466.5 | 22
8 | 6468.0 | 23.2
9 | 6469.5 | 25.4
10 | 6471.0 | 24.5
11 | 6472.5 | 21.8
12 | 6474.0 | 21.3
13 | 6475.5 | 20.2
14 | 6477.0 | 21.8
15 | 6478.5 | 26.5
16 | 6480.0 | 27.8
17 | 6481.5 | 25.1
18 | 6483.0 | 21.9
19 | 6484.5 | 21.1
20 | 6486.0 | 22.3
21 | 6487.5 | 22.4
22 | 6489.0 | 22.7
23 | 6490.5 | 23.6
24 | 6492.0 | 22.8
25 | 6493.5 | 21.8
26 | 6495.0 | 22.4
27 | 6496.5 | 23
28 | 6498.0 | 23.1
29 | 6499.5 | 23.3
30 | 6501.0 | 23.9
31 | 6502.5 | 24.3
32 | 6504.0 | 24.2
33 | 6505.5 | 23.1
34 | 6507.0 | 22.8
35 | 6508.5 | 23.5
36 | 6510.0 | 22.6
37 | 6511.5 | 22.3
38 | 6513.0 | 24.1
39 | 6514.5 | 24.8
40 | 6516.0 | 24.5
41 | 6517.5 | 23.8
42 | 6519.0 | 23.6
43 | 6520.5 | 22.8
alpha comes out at 27.8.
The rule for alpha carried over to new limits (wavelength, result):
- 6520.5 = 22.8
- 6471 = 24.5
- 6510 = 22.6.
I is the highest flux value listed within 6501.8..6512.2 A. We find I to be 24.3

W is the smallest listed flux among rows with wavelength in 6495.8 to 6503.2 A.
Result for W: 23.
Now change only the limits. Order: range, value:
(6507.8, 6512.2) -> 22.3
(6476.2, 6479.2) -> 21.8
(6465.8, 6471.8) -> 22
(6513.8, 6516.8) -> 24.5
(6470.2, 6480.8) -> 20.2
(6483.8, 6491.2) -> 21.1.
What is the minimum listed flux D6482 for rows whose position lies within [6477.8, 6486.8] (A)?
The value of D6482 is 21.1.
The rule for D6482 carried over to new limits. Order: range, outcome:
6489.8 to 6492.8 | 22.8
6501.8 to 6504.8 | 24.2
